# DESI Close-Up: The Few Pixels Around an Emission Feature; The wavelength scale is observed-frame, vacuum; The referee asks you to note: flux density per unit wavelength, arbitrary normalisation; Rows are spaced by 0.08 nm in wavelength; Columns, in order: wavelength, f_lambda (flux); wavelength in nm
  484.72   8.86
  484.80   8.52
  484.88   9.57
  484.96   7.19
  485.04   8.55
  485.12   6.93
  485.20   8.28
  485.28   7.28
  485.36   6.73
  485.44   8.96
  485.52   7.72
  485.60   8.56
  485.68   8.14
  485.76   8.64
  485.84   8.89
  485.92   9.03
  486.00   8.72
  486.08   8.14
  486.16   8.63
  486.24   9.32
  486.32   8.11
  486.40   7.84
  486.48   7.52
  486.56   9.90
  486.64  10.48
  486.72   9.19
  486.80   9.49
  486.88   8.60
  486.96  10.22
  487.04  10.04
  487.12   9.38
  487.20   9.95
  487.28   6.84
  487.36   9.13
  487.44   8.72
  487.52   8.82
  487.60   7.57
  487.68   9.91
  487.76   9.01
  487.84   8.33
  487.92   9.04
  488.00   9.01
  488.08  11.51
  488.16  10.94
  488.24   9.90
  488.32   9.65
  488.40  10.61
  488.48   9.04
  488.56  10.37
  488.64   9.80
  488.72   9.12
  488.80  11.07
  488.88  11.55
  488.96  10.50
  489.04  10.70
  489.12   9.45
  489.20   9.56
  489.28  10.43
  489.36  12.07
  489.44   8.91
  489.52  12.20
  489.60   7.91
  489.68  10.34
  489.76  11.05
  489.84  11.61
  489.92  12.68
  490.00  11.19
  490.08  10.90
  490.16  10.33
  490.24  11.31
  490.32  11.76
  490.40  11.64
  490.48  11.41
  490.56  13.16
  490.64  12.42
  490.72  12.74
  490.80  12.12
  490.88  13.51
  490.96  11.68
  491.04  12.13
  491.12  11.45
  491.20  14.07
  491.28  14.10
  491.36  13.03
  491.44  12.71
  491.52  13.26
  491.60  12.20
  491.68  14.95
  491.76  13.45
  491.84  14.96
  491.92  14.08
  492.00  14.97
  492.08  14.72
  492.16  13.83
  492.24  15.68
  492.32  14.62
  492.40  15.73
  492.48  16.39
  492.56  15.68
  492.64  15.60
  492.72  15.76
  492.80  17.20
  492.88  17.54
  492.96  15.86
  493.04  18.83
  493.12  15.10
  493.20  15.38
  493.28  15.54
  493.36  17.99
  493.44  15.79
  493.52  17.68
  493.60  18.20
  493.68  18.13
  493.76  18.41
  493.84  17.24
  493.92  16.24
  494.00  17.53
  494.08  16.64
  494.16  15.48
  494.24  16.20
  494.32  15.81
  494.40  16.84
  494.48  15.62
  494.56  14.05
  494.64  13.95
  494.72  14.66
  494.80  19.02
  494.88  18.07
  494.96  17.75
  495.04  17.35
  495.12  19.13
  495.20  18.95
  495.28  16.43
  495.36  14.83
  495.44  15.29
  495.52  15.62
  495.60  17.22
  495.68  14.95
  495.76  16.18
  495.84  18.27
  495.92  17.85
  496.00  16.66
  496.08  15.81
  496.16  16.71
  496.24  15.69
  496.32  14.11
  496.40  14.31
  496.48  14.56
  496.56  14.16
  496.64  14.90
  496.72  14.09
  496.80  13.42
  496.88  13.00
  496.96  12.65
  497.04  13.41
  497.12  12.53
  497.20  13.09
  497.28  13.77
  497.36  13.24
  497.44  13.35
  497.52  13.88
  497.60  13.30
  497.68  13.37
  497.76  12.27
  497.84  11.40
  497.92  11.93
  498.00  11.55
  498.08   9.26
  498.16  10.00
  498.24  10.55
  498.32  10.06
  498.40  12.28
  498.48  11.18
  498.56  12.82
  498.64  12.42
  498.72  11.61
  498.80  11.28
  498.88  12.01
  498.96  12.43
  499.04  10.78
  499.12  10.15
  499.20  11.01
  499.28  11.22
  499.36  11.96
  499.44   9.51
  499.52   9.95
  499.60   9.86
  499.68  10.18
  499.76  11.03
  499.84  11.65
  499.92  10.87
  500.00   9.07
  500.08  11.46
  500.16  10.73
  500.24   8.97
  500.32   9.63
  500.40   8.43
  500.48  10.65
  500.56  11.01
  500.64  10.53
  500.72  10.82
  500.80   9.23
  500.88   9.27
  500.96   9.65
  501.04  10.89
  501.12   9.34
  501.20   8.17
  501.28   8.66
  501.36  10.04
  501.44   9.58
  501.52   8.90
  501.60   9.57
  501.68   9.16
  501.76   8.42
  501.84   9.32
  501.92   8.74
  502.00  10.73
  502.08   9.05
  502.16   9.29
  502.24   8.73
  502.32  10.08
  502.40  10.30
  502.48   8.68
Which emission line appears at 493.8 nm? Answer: C IV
